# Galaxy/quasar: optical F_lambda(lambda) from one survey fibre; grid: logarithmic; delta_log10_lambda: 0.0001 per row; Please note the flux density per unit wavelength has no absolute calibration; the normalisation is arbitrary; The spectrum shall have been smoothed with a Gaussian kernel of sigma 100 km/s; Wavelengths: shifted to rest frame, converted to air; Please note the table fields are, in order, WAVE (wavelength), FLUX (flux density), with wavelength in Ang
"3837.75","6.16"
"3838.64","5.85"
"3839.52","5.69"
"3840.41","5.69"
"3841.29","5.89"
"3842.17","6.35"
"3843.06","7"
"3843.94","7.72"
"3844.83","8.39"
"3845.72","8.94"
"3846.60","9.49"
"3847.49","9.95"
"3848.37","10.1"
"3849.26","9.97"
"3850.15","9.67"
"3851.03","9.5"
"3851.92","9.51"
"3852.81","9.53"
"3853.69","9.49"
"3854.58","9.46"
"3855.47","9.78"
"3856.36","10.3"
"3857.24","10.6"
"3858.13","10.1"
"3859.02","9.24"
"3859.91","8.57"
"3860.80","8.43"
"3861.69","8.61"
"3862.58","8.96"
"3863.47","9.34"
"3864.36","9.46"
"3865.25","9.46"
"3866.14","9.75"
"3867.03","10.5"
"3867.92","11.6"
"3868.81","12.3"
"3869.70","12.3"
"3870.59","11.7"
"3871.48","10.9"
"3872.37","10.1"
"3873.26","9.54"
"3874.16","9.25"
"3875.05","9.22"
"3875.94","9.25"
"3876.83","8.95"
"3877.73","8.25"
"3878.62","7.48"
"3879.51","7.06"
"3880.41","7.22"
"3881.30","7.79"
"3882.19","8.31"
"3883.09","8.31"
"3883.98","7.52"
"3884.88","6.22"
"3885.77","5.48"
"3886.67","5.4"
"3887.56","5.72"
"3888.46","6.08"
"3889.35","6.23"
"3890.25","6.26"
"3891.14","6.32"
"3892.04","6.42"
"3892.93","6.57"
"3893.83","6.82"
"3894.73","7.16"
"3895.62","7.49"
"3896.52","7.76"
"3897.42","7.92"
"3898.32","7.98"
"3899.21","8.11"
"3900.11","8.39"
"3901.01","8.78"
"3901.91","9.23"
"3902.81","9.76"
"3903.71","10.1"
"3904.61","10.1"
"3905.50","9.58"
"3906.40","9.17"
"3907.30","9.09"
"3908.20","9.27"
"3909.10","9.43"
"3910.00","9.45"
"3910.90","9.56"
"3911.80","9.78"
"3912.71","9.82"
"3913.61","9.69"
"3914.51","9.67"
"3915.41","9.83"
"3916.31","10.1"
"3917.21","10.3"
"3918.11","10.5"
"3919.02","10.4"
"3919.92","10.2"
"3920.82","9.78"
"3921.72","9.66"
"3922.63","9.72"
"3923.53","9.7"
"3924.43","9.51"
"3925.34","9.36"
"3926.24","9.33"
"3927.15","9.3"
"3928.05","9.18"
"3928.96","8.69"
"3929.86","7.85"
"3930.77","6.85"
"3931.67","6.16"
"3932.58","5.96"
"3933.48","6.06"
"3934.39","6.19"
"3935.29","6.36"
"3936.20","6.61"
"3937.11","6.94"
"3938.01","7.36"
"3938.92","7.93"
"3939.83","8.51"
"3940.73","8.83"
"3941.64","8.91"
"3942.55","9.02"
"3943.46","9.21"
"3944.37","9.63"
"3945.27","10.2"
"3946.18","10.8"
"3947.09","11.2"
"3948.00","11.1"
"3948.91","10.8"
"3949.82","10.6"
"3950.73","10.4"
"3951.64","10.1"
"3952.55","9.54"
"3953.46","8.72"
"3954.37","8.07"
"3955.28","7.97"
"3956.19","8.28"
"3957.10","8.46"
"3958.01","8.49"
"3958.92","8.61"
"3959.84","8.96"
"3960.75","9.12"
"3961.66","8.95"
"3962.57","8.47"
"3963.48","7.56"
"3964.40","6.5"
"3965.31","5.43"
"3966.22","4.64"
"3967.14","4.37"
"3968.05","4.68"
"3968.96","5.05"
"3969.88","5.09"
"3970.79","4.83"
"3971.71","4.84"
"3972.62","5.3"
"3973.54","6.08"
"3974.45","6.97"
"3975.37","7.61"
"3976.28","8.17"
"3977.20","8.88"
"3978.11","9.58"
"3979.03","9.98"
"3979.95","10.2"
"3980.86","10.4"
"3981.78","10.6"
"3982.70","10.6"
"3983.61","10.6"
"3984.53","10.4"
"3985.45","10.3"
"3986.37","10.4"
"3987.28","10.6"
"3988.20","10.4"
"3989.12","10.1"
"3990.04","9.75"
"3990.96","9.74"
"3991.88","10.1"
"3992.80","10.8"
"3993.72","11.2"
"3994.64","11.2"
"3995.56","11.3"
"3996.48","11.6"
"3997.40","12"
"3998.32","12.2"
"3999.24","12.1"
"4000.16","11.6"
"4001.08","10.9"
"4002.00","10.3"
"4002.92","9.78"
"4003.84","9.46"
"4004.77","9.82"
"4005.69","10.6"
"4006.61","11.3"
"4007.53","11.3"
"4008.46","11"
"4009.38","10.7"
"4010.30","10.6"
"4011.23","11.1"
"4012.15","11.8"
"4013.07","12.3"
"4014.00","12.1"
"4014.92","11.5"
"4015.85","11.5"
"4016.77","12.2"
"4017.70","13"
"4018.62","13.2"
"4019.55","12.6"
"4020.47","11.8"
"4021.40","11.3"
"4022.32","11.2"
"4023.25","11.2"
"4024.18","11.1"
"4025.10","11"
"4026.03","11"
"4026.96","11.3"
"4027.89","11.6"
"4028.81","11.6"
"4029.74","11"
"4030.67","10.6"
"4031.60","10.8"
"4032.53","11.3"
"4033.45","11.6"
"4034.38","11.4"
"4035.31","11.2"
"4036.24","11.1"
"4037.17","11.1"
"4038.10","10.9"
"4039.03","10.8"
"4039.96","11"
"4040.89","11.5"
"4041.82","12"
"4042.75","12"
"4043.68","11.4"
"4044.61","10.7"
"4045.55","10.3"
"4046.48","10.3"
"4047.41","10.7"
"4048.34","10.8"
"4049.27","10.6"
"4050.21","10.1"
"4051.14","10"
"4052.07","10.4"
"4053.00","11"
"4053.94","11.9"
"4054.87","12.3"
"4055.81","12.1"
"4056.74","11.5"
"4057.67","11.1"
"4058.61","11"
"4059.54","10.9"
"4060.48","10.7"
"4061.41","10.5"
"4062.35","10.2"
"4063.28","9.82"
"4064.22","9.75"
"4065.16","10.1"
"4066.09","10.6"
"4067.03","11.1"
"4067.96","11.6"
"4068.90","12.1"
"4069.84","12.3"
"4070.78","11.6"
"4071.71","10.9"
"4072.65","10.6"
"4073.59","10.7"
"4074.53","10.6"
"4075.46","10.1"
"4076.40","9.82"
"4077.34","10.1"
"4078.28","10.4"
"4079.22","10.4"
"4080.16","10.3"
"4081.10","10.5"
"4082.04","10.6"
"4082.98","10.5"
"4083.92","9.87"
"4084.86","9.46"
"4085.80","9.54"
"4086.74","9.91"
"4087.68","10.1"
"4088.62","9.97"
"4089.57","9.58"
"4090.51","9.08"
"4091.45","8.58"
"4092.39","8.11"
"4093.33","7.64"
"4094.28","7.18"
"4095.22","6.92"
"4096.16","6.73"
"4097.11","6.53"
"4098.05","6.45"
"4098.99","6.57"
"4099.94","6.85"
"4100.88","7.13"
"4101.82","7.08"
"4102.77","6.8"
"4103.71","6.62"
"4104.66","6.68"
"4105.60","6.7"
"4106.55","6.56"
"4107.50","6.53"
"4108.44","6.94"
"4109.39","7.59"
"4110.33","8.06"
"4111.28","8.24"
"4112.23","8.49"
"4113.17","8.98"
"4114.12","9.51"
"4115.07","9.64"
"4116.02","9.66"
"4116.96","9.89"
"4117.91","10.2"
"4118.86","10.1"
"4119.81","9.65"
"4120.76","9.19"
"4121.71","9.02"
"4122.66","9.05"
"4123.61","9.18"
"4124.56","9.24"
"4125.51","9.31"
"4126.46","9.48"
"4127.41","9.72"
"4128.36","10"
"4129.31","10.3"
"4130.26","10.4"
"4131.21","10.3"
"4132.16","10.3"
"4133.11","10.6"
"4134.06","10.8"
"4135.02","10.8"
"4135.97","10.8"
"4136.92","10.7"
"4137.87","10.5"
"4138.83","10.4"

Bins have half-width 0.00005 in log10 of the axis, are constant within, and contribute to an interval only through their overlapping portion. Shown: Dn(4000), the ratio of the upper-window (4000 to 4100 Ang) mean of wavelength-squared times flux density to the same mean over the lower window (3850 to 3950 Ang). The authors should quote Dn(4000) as 1.3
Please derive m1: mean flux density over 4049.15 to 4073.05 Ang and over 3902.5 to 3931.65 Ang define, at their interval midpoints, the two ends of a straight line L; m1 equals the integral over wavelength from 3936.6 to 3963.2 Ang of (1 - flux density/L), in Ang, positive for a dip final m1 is 1.8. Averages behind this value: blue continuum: 9.47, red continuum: 11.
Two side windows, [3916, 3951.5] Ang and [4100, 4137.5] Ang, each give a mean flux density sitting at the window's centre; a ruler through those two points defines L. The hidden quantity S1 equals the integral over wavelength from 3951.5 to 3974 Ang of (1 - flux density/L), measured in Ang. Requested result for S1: 4.7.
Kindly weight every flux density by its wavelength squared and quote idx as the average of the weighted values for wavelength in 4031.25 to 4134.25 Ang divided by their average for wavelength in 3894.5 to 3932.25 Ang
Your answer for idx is 1.16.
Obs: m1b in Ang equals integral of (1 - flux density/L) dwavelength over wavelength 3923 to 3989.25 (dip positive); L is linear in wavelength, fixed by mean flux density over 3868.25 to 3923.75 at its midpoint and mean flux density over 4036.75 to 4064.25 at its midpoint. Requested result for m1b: 8.3 Ang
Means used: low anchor 8.72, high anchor 10.9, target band 8.38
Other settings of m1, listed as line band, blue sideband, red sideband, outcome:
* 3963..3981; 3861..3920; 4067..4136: 4.41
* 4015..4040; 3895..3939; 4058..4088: -3.54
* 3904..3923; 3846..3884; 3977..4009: 0.27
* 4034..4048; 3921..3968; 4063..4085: -1.47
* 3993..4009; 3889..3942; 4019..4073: -1.31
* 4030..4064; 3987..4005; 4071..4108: -4.76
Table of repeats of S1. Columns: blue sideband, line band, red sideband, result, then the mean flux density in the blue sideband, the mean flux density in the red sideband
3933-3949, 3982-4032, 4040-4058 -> -4.9 Ang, 8.6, 11.1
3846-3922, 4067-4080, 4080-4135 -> -3.0 Ang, 8.97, 8.78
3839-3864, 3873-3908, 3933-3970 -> 2.8 Ang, 8.79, 8.16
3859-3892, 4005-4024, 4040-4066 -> -2.2 Ang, 8.53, 10.9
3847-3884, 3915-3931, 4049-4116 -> 0.0 Ang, 9.48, 9.42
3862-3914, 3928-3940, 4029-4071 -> 2.8 Ang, 8.61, 11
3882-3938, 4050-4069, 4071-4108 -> -5.0 Ang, 8.28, 8.7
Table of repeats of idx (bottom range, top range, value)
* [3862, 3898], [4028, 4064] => 1.44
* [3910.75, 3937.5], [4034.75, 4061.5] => 1.34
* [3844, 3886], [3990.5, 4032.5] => 1.31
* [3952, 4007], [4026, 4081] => 1.26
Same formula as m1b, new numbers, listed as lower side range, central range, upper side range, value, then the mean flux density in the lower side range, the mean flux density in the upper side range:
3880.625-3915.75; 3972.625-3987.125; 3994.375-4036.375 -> 1.5 Ang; 8.11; 11.3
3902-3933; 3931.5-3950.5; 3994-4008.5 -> 2.5 Ang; 9.32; 11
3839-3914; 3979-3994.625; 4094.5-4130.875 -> -3.5 Ang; 8.66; 8.32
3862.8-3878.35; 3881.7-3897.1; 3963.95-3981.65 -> 4.5 Ang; 10.1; 6.84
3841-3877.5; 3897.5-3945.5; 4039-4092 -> 4.7 Ang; 9.5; 10.6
